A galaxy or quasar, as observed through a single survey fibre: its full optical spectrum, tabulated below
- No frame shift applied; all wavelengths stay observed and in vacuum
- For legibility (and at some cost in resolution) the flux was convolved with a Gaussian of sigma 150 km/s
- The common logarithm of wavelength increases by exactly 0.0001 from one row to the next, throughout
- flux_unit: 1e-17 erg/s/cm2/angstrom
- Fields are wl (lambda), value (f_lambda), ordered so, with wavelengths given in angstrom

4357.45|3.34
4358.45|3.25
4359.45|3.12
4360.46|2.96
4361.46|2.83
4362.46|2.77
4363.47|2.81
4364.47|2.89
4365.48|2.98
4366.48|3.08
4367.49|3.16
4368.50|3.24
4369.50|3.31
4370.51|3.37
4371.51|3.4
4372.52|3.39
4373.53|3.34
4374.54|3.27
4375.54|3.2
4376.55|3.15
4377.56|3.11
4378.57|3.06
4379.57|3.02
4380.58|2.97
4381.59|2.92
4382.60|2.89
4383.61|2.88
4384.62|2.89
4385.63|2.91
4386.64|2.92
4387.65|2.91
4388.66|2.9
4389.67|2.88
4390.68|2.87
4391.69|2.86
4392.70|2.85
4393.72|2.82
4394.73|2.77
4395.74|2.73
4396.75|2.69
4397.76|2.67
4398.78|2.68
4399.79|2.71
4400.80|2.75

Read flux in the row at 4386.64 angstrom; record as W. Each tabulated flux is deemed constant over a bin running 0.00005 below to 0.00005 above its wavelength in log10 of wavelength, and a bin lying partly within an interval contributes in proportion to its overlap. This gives 2.92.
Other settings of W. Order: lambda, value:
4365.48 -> 2.98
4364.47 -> 2.89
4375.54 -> 3.2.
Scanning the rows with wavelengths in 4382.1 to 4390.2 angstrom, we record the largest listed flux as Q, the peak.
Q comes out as 2.92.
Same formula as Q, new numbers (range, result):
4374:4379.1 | 3.27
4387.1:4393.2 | 2.91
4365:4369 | 3.24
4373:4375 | 3.34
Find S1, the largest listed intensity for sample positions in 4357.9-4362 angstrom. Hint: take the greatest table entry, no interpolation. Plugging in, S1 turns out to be 3.25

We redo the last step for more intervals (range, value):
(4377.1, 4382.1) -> 3.11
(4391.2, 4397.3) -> 2.86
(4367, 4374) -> 3.4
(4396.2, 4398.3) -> 2.69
